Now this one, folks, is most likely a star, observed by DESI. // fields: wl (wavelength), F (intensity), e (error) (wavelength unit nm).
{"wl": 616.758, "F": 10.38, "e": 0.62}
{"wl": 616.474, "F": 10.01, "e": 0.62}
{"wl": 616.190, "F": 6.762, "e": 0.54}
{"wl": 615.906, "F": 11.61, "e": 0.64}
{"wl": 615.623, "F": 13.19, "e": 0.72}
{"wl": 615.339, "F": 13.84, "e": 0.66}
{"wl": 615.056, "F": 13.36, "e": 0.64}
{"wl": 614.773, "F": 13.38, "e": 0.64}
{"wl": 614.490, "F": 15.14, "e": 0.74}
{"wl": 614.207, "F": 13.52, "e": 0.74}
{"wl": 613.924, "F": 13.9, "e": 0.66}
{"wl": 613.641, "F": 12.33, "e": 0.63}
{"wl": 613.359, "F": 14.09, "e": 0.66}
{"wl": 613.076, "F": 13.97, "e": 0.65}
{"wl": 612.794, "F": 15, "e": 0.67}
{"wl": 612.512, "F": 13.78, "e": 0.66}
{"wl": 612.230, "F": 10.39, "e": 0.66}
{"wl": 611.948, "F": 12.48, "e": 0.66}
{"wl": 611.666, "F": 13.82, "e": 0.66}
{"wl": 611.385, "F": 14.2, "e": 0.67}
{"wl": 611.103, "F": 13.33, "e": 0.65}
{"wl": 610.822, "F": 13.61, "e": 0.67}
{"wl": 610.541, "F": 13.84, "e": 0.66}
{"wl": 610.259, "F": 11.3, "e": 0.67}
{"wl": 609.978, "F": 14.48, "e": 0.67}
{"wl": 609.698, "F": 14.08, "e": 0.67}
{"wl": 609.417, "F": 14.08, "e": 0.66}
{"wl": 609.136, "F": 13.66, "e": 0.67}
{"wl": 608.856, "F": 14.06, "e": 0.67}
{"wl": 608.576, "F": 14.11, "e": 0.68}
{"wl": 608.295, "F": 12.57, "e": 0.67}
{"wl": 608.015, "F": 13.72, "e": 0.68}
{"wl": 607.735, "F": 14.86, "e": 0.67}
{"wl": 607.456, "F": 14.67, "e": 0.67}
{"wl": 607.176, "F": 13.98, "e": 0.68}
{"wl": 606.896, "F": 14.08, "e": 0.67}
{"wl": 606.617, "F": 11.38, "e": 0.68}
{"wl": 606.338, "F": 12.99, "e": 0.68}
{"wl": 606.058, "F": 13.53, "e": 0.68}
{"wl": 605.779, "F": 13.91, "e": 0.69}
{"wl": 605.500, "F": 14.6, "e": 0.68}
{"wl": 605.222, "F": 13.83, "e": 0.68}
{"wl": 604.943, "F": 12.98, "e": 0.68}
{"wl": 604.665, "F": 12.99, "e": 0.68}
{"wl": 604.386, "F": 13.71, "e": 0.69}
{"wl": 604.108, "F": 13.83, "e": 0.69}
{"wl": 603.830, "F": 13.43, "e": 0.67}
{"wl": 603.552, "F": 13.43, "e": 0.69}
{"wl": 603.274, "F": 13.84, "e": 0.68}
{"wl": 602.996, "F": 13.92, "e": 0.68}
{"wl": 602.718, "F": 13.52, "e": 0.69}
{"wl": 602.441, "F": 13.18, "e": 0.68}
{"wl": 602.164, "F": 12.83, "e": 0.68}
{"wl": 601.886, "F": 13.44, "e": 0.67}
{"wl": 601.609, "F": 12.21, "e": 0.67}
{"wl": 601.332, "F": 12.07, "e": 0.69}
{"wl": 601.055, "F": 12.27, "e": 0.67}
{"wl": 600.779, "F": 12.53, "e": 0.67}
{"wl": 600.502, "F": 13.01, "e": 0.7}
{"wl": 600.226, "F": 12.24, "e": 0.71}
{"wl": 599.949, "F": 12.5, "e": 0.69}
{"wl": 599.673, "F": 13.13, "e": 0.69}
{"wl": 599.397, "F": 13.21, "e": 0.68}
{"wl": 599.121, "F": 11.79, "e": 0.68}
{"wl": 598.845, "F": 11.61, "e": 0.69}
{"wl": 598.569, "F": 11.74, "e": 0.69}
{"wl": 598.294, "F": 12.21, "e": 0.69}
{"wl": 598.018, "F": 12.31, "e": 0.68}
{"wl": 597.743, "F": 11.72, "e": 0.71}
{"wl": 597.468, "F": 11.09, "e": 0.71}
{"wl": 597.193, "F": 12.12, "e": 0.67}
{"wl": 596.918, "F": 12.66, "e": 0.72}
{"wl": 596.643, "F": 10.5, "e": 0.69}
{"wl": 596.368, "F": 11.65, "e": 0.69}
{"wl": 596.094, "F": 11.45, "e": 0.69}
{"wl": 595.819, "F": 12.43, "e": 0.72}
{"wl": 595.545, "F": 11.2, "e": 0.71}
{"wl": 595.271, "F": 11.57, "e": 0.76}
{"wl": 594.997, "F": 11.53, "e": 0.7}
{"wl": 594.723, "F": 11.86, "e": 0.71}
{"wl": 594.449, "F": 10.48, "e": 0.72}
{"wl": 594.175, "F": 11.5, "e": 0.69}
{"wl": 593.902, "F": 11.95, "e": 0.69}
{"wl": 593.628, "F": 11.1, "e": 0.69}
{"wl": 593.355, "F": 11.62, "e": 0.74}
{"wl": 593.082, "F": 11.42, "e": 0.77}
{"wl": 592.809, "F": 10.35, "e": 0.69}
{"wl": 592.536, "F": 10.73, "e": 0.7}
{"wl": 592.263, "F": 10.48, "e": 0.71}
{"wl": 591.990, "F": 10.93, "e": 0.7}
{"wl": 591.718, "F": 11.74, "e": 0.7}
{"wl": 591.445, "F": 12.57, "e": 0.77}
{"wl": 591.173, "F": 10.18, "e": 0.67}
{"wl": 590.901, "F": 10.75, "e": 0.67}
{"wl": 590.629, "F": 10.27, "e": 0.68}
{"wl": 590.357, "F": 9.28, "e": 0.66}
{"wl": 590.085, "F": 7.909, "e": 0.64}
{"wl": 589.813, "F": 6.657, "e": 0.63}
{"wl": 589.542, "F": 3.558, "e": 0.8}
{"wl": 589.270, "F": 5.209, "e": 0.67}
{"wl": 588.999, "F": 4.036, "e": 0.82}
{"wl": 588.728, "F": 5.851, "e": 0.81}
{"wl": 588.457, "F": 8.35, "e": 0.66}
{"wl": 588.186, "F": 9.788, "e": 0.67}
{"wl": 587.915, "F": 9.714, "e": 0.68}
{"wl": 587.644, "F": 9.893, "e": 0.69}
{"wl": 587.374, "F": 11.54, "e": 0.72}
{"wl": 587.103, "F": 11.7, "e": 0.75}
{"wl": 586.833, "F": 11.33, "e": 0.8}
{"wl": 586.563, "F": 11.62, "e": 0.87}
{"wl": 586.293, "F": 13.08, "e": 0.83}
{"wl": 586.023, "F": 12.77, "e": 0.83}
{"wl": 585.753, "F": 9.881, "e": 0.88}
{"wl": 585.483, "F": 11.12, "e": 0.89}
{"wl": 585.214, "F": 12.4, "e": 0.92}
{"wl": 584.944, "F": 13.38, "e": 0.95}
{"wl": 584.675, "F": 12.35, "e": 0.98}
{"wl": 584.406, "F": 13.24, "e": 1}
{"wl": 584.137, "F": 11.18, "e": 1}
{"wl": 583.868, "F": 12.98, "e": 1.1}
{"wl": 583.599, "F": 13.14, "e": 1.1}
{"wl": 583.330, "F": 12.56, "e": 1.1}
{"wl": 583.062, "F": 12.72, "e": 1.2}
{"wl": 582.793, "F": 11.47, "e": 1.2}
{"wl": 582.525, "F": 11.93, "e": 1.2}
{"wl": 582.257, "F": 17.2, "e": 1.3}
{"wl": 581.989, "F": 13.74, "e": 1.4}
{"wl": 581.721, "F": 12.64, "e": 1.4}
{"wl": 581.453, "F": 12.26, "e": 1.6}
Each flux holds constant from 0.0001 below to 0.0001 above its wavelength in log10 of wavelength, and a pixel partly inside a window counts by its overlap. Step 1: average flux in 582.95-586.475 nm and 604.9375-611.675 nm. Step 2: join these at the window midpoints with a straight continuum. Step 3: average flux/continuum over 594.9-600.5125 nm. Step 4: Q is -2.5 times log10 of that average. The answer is 0.10 mag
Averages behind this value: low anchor 12.4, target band 12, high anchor 13.7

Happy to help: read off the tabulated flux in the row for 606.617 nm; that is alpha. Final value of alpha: 11.38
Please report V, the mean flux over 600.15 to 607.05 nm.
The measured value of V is 13.2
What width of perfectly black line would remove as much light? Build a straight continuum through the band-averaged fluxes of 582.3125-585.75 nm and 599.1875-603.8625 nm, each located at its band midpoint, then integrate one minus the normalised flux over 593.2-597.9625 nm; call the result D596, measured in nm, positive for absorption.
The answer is 0.447 nm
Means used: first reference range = 12.4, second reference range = 13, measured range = 11.6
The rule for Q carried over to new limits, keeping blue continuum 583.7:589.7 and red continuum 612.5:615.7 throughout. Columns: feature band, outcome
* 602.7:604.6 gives -0.10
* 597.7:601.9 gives -0.04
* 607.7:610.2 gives -0.06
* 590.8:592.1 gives -0.04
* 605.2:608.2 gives -0.08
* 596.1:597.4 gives -0.01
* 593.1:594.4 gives -0.03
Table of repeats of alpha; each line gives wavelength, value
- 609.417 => 14.08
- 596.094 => 11.45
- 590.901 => 10.75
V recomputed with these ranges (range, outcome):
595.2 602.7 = 12.2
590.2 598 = 11.3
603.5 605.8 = 13.6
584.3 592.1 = 10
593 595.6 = 11.4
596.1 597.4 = 11.7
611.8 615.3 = 13.5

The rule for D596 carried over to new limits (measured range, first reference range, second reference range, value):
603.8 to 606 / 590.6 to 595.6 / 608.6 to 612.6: -0.17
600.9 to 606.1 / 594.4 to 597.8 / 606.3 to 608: -0.13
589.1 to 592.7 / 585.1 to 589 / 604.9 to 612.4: 0.58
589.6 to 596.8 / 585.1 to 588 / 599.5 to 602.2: 0.72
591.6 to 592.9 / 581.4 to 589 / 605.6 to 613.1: 0.14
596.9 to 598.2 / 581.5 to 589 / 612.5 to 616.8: 0.02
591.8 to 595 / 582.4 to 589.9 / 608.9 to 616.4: 0.02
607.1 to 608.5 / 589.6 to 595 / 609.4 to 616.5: -0.17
